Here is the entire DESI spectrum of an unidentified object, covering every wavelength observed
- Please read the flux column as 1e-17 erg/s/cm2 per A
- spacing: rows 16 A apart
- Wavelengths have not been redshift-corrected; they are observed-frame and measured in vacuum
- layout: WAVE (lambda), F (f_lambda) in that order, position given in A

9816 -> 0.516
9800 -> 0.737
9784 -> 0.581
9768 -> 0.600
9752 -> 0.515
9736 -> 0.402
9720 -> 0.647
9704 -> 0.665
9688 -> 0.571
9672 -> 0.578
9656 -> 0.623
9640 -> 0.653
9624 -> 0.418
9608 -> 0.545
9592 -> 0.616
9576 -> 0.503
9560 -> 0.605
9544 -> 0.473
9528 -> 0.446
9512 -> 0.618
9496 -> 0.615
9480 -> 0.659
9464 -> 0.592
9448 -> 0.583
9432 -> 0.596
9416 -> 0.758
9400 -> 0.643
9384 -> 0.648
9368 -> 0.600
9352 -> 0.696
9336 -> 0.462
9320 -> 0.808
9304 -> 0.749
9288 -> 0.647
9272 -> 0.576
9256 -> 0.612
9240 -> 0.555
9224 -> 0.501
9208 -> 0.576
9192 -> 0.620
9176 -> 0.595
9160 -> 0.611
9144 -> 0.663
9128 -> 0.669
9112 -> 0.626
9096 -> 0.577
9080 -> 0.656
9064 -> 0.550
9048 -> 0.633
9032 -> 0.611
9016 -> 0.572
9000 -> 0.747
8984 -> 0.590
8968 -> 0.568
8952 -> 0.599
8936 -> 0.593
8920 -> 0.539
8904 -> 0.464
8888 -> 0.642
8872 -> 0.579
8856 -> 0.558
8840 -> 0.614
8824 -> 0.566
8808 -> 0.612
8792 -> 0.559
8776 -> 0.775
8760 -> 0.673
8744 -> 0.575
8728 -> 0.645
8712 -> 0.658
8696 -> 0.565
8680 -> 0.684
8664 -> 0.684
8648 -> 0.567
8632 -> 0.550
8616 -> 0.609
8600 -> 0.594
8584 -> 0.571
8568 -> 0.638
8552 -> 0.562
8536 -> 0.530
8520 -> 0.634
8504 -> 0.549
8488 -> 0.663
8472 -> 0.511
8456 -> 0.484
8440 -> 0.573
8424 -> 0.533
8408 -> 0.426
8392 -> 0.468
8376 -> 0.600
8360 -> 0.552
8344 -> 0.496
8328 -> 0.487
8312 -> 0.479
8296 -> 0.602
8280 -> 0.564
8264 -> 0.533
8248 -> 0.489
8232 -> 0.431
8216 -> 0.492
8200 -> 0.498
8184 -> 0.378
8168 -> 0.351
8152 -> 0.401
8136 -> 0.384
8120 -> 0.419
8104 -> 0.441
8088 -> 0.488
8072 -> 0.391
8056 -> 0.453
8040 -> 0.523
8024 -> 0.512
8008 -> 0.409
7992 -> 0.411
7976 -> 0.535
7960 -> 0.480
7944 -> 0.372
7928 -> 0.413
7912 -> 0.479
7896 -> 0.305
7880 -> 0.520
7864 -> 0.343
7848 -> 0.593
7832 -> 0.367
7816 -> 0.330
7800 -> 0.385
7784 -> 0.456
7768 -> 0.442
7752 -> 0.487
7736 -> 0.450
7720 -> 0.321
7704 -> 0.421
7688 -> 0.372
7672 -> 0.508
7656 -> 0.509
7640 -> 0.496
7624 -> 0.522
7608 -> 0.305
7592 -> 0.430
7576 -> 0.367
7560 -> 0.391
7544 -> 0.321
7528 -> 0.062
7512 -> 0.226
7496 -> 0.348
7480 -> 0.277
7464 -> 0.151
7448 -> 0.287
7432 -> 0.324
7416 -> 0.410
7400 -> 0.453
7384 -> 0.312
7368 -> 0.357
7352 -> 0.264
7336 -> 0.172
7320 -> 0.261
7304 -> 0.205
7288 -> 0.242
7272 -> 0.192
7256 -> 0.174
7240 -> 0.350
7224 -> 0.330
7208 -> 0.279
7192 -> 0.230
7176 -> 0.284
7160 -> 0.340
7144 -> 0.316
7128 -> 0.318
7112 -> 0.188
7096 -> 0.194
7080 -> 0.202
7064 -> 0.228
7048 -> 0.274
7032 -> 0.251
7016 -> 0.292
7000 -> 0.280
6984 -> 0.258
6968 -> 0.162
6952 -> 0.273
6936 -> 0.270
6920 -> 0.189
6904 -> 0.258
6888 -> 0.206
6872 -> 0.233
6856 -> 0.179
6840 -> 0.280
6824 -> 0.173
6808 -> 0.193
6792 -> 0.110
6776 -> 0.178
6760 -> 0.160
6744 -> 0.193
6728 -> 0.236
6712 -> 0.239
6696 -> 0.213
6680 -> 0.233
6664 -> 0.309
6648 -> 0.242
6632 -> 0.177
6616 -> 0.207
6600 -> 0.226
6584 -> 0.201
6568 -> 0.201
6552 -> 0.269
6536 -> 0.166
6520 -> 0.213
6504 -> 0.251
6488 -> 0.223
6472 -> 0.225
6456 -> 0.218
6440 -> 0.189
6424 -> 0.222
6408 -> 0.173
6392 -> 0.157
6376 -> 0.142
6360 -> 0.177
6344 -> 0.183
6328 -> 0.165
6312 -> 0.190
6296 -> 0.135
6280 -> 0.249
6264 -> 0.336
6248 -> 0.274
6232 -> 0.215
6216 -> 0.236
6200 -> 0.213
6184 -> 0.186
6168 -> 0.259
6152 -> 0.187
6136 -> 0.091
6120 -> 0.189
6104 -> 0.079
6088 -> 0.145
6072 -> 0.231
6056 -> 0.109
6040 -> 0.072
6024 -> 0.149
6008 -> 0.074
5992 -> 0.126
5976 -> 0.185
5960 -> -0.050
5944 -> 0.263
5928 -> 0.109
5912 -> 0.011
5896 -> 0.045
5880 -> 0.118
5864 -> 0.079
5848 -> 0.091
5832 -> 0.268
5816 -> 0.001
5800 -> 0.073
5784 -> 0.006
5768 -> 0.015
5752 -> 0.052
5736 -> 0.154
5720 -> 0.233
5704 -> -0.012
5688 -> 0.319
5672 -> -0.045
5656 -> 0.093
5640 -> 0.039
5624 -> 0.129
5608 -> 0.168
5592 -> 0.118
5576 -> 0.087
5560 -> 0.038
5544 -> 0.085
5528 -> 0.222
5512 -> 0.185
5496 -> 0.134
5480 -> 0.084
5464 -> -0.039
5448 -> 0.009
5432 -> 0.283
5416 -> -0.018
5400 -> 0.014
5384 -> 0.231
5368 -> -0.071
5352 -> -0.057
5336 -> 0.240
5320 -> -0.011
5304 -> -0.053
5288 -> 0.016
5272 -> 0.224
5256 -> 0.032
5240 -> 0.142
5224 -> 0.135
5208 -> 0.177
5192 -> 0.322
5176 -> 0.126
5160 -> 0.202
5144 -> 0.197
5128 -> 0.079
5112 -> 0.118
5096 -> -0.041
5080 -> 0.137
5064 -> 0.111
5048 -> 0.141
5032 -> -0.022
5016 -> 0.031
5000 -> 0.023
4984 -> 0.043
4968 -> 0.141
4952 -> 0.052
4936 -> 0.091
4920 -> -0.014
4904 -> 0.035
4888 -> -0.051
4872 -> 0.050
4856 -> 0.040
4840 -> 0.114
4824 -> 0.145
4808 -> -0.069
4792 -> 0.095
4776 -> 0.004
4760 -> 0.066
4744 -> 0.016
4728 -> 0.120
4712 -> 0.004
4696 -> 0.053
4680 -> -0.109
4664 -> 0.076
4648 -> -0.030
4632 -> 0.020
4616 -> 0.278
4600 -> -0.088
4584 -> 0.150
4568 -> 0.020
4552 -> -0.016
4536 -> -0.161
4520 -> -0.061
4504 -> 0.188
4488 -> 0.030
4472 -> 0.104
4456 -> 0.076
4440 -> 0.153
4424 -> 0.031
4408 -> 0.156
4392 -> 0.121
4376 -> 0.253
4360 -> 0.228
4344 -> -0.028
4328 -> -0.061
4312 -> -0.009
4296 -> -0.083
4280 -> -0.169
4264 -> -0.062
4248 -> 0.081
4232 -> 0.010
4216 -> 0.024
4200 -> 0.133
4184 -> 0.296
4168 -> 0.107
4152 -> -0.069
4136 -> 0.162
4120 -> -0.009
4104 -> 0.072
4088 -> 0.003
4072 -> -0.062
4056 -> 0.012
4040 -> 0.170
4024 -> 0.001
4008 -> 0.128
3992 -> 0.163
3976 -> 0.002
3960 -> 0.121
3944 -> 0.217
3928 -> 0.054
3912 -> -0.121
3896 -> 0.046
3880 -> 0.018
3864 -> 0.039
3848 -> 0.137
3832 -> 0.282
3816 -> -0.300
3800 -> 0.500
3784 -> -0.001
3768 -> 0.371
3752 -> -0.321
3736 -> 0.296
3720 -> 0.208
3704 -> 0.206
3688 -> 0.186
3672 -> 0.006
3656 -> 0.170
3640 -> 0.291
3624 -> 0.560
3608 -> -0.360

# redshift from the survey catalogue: 0.90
